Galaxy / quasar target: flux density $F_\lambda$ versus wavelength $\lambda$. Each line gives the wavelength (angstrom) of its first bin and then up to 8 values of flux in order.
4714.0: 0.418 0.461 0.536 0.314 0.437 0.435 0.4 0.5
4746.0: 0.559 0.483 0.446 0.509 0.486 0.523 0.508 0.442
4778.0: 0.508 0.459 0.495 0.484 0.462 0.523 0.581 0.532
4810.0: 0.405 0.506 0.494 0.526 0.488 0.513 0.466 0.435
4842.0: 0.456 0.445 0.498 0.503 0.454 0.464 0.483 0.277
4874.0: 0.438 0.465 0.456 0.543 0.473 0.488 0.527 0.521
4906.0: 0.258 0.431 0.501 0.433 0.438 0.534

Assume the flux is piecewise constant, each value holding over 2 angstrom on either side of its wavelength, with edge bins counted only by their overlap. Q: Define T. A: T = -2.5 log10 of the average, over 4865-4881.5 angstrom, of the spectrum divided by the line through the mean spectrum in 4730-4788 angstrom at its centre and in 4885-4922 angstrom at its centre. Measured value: 0.12 mag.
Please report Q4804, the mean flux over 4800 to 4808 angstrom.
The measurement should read 0.556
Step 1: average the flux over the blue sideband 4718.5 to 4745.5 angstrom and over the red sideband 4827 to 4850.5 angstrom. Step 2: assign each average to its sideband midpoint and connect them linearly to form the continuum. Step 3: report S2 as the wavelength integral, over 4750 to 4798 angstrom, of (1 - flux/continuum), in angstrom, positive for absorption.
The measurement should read -3.3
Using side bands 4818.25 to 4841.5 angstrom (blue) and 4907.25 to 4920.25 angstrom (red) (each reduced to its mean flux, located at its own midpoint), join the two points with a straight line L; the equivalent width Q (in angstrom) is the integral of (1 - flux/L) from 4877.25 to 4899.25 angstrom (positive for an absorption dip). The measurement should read -1.8 angstrom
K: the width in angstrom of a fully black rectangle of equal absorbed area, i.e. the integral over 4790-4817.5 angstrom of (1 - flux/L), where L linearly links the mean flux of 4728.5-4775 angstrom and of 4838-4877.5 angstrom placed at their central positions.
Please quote -2.2 angstrom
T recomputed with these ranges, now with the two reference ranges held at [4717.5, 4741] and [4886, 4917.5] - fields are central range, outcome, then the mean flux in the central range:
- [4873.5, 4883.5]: 0.005 mag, 0.455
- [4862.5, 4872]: 0.159 mag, 0.393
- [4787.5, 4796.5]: -0.082 mag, 0.477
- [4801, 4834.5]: -0.123 mag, 0.5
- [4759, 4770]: -0.157 mag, 0.506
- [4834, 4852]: -0.019 mag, 0.459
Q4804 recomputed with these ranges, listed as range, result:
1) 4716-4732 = 0.437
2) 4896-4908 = 0.435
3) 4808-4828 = 0.484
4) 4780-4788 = 0.477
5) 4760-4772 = 0.506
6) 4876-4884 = 0.461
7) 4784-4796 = 0.48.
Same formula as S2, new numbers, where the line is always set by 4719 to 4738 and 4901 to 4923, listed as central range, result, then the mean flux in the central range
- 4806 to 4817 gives -1.17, 0.473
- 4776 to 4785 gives -1.19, 0.485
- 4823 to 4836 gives -1.97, 0.492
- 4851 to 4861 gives -1.22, 0.479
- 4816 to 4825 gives -1.69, 0.508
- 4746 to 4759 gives -1.84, 0.489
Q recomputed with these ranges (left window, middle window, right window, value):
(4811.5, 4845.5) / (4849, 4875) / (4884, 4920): 1.7 angstrom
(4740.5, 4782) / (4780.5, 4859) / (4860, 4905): -1.3 angstrom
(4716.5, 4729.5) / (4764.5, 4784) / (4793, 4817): -0.4 angstrom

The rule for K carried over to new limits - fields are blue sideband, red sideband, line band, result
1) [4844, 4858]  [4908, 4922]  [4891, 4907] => -0.10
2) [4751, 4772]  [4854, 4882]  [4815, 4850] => -1.81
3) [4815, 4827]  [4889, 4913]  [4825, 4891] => 2.43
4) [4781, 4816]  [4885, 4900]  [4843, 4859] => 0.82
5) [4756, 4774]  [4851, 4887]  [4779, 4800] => 0.11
